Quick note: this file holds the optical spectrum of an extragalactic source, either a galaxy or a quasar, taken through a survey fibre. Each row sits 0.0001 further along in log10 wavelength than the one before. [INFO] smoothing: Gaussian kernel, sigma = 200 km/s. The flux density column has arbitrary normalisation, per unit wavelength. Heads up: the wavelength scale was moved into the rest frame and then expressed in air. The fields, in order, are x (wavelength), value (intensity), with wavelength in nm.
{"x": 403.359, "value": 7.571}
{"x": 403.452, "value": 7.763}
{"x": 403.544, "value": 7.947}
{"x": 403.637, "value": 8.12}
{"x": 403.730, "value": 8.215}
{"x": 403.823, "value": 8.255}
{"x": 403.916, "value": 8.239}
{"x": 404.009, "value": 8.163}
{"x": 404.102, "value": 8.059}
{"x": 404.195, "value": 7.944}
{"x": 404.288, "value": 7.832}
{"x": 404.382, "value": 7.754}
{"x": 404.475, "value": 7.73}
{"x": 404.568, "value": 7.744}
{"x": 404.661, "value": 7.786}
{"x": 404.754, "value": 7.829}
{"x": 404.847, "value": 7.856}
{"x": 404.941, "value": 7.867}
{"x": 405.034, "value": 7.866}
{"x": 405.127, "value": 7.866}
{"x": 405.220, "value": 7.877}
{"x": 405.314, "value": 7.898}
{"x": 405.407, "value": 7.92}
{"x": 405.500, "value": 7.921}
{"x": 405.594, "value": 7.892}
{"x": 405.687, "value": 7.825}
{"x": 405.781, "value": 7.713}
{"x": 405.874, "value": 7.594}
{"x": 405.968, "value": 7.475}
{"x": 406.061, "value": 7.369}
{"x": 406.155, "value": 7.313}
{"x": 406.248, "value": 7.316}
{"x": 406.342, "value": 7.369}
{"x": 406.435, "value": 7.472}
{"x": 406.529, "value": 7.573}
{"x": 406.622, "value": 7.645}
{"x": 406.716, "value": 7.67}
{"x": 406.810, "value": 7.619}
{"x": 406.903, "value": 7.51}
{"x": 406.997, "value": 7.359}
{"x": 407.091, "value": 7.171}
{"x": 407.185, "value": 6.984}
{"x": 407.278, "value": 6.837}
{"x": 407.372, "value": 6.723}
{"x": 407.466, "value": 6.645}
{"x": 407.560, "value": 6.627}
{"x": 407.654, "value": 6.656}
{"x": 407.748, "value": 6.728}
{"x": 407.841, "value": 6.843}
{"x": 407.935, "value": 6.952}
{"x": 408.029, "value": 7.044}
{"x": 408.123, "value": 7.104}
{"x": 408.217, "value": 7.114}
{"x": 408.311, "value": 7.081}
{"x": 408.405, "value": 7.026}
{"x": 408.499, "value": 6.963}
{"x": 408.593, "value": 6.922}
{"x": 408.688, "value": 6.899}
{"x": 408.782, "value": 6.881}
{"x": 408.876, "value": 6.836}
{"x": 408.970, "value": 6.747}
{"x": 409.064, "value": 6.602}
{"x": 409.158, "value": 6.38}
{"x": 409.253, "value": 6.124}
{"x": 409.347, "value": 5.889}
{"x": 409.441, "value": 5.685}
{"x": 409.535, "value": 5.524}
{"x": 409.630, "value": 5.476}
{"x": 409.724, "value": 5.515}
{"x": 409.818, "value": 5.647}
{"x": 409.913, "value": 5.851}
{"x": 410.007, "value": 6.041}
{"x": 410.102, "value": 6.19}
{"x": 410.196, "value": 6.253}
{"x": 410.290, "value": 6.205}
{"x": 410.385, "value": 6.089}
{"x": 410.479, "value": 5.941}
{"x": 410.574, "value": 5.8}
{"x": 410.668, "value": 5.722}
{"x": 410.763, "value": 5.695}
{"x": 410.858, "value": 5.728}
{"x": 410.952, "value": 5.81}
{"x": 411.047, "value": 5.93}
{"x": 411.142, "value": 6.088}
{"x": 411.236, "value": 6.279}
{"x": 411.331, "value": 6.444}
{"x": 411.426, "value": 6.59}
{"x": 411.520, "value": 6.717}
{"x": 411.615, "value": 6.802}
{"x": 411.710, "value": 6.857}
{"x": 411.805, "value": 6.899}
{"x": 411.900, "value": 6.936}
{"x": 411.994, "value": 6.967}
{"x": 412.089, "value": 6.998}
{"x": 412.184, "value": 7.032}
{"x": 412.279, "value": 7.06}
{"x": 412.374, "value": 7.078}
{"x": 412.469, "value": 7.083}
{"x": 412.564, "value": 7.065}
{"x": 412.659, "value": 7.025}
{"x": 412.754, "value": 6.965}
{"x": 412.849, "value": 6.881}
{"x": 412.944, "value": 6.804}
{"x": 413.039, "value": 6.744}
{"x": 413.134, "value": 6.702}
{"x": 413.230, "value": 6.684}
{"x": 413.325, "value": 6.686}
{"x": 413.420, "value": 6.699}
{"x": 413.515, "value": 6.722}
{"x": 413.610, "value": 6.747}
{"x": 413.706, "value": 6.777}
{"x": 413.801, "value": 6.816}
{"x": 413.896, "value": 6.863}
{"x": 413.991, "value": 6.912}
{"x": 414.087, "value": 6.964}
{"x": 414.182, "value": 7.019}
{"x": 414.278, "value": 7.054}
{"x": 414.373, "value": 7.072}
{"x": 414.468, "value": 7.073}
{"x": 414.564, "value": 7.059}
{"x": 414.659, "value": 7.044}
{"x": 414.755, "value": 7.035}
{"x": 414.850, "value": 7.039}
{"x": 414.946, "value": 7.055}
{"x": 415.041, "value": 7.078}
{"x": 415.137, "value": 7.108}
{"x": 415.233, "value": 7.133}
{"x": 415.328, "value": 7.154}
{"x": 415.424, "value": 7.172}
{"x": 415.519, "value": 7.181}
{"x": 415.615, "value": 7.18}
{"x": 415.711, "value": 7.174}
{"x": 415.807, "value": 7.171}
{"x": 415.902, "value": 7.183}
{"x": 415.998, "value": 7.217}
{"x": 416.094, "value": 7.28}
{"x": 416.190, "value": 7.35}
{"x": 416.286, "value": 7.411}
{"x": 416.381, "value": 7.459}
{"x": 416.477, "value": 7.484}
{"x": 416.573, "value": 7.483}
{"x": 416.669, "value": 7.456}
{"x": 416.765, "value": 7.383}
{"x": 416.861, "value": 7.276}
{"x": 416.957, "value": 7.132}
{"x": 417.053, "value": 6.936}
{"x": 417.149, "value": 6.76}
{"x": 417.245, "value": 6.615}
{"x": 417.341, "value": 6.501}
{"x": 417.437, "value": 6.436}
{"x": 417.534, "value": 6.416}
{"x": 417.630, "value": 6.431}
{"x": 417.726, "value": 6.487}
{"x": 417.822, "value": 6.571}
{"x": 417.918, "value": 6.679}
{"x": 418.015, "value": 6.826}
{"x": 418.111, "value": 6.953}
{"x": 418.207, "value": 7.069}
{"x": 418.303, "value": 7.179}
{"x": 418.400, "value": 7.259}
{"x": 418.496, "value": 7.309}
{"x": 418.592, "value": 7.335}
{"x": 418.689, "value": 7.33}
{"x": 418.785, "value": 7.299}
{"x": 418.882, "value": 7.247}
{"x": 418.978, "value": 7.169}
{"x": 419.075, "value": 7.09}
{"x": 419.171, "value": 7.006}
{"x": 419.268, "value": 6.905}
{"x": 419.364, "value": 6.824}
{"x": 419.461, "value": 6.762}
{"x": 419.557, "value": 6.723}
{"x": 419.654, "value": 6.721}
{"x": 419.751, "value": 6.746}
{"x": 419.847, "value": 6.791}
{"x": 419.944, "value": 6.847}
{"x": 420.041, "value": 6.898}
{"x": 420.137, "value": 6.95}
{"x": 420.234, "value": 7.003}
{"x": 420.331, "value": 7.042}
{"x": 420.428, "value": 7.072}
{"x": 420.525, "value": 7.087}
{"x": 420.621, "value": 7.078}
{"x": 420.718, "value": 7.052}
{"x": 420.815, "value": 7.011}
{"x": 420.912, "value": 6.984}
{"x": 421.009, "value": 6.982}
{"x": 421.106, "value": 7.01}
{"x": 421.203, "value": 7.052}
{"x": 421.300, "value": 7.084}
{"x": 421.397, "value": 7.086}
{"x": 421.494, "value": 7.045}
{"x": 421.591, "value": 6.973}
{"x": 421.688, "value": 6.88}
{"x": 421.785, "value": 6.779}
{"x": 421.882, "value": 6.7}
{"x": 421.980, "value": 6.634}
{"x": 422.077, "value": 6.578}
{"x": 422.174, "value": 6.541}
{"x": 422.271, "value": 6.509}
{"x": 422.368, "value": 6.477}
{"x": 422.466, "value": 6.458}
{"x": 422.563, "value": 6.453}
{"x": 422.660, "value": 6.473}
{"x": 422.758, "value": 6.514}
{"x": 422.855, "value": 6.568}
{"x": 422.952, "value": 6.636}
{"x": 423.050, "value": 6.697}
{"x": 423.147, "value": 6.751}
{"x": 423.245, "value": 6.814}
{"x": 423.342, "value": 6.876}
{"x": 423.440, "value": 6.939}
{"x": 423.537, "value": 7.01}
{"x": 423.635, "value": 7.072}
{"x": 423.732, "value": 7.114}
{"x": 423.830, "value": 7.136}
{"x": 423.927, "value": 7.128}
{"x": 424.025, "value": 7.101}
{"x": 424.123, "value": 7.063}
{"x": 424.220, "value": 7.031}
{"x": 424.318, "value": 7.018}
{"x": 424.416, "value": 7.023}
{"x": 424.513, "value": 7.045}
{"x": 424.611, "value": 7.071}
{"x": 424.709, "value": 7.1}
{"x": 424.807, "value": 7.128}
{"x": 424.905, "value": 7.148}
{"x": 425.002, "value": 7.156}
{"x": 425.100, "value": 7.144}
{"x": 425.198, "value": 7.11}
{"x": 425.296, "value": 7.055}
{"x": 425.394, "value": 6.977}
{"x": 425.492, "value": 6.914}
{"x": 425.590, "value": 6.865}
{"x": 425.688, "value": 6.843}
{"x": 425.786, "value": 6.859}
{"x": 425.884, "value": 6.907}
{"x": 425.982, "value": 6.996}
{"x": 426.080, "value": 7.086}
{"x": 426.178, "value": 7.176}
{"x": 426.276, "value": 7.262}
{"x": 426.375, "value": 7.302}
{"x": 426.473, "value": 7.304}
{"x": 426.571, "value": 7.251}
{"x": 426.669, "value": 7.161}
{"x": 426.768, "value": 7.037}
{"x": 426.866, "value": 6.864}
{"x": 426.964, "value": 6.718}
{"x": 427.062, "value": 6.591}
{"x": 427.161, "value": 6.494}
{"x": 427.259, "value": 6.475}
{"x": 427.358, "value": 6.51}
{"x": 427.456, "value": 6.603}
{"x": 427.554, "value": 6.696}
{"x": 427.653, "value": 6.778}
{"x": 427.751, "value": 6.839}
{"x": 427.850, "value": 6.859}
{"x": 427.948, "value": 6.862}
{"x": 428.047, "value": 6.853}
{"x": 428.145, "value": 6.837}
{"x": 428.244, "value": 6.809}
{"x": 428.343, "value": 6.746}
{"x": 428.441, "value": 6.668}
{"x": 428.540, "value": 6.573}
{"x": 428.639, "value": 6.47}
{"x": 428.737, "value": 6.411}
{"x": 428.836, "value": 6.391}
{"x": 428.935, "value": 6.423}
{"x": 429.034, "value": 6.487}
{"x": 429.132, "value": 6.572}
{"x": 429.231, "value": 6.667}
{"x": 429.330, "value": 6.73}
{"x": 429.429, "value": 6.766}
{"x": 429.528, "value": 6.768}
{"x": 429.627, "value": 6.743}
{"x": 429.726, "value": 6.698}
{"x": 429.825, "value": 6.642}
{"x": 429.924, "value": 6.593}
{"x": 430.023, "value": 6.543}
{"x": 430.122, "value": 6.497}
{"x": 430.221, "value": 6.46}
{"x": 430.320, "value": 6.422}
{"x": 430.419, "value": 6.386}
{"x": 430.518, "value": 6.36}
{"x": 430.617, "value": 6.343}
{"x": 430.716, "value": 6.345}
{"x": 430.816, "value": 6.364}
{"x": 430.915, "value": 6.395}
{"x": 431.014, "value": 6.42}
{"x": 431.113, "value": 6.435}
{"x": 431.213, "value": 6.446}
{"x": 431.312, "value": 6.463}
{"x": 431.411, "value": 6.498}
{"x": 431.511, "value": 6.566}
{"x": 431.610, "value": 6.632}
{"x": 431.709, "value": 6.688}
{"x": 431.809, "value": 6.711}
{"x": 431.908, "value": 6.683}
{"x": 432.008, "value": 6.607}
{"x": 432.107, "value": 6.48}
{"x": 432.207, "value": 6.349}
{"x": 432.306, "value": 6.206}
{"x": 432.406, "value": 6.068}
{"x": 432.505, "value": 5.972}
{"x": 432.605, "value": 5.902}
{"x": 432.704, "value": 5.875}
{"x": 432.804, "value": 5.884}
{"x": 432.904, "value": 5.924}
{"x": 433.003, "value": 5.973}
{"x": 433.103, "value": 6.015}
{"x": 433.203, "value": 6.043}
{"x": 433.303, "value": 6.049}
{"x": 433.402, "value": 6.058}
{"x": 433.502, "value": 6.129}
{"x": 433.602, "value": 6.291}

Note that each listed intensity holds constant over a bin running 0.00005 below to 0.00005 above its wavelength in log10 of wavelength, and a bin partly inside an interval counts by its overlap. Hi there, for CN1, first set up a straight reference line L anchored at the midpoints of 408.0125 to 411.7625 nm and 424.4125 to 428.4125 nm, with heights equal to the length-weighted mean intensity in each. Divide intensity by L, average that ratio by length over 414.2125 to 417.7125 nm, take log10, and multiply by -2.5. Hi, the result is -0.09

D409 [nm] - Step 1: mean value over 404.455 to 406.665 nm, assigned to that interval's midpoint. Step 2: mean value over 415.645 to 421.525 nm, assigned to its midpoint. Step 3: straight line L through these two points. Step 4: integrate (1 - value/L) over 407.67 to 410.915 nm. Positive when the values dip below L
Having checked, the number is 0.51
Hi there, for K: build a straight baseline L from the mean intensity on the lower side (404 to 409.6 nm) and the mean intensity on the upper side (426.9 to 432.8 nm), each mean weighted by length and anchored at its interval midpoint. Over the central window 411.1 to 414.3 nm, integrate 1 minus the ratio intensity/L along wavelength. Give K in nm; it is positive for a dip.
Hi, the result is 0.11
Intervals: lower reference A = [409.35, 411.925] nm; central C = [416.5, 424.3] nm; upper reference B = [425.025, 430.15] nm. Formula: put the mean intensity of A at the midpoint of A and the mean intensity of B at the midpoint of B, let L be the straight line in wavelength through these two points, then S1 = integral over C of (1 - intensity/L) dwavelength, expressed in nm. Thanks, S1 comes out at -0.49 nm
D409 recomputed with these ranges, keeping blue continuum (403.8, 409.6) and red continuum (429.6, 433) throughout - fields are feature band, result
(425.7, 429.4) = -0.15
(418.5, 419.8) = -0.04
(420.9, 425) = -0.11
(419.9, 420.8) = -0.03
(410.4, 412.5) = 0.19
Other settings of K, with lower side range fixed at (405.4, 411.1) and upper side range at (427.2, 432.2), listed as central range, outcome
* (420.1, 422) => -0.10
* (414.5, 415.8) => -0.08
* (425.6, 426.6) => -0.07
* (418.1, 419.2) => -0.09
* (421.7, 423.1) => 0.01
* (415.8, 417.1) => -0.12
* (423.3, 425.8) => -0.16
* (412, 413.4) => -0.04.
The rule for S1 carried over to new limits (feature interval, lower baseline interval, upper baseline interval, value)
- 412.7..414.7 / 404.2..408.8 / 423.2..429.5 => 0.09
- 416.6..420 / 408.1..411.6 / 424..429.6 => -0.19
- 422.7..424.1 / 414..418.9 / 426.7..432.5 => -0.02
